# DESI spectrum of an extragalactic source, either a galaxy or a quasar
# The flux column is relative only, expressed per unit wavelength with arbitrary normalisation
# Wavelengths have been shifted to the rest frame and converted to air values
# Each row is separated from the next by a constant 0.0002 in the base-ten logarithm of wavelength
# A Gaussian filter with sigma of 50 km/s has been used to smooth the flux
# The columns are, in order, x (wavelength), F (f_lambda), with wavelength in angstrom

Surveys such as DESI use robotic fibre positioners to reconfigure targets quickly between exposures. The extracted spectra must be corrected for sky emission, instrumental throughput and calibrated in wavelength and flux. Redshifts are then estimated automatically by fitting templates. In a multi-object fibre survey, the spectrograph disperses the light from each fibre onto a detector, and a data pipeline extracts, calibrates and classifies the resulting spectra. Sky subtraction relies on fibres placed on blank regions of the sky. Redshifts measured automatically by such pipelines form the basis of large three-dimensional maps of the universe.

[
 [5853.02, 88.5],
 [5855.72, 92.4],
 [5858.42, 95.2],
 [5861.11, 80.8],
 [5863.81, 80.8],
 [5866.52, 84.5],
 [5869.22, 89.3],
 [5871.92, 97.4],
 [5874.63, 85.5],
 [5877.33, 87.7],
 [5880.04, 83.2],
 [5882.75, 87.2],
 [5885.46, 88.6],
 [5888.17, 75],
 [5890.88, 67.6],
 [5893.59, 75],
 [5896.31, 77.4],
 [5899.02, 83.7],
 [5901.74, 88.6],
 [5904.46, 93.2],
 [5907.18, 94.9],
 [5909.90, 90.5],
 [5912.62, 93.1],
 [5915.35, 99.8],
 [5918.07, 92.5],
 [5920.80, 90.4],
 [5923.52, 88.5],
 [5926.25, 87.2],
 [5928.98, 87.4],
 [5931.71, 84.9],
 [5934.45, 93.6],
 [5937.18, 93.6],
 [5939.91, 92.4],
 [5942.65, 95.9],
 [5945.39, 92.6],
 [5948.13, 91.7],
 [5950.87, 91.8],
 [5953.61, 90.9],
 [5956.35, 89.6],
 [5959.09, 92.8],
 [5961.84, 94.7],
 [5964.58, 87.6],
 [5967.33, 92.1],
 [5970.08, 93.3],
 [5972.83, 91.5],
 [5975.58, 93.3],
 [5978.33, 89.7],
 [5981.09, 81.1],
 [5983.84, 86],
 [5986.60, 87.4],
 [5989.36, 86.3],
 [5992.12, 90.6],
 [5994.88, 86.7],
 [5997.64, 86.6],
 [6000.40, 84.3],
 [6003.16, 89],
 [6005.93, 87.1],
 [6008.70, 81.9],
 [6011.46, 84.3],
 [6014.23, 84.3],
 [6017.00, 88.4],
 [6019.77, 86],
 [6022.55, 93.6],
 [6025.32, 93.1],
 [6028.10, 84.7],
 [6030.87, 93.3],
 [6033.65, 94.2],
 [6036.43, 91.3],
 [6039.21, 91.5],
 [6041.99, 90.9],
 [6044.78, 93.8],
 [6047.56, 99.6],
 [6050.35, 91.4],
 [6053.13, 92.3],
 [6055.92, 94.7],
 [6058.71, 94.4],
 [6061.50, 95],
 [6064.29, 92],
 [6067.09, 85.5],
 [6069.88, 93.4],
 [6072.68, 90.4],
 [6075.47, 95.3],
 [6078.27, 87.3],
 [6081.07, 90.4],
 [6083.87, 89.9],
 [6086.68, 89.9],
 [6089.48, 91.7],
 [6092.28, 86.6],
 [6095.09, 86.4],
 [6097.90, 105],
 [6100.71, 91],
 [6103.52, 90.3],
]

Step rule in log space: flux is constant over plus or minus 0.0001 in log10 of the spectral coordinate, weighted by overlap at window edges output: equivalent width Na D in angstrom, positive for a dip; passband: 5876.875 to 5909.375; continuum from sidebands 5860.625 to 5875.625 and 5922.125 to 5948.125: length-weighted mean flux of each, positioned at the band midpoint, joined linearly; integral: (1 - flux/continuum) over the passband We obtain 1.7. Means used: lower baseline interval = 86.7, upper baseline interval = 90.7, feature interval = 83.6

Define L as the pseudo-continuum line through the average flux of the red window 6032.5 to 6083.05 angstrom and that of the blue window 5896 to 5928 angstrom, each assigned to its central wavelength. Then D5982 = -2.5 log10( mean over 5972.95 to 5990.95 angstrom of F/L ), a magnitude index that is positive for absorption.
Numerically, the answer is 0.05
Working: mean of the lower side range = 90.4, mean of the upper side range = 92.4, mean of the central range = 87.6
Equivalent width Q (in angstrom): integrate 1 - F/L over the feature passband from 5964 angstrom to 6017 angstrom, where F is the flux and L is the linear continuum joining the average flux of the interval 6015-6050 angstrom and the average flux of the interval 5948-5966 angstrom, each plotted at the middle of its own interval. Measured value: 2.2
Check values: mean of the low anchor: 91.3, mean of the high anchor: 91.5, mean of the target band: 87.5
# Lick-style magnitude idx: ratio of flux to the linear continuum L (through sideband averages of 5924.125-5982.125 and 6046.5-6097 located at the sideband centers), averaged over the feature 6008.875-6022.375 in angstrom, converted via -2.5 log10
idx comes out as 0.062 mag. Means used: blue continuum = 90.9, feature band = 86.1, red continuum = 91.5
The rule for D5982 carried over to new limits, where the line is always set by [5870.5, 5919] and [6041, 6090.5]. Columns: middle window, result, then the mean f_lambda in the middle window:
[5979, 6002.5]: 0.04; 86.3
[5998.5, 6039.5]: 0.03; 88.4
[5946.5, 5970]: -0.03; 91.5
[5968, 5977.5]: -0.04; 92.5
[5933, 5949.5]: -0.06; 93.2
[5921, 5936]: -0.01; 88.6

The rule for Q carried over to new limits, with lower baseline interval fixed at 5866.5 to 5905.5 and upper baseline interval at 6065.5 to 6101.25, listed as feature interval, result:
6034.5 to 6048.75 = -0.6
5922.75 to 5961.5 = -2.2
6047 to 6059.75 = -0.6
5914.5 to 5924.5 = -0.9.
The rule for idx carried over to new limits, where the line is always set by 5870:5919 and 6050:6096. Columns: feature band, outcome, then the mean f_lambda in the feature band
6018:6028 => 0.00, 90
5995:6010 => 0.04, 85.9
